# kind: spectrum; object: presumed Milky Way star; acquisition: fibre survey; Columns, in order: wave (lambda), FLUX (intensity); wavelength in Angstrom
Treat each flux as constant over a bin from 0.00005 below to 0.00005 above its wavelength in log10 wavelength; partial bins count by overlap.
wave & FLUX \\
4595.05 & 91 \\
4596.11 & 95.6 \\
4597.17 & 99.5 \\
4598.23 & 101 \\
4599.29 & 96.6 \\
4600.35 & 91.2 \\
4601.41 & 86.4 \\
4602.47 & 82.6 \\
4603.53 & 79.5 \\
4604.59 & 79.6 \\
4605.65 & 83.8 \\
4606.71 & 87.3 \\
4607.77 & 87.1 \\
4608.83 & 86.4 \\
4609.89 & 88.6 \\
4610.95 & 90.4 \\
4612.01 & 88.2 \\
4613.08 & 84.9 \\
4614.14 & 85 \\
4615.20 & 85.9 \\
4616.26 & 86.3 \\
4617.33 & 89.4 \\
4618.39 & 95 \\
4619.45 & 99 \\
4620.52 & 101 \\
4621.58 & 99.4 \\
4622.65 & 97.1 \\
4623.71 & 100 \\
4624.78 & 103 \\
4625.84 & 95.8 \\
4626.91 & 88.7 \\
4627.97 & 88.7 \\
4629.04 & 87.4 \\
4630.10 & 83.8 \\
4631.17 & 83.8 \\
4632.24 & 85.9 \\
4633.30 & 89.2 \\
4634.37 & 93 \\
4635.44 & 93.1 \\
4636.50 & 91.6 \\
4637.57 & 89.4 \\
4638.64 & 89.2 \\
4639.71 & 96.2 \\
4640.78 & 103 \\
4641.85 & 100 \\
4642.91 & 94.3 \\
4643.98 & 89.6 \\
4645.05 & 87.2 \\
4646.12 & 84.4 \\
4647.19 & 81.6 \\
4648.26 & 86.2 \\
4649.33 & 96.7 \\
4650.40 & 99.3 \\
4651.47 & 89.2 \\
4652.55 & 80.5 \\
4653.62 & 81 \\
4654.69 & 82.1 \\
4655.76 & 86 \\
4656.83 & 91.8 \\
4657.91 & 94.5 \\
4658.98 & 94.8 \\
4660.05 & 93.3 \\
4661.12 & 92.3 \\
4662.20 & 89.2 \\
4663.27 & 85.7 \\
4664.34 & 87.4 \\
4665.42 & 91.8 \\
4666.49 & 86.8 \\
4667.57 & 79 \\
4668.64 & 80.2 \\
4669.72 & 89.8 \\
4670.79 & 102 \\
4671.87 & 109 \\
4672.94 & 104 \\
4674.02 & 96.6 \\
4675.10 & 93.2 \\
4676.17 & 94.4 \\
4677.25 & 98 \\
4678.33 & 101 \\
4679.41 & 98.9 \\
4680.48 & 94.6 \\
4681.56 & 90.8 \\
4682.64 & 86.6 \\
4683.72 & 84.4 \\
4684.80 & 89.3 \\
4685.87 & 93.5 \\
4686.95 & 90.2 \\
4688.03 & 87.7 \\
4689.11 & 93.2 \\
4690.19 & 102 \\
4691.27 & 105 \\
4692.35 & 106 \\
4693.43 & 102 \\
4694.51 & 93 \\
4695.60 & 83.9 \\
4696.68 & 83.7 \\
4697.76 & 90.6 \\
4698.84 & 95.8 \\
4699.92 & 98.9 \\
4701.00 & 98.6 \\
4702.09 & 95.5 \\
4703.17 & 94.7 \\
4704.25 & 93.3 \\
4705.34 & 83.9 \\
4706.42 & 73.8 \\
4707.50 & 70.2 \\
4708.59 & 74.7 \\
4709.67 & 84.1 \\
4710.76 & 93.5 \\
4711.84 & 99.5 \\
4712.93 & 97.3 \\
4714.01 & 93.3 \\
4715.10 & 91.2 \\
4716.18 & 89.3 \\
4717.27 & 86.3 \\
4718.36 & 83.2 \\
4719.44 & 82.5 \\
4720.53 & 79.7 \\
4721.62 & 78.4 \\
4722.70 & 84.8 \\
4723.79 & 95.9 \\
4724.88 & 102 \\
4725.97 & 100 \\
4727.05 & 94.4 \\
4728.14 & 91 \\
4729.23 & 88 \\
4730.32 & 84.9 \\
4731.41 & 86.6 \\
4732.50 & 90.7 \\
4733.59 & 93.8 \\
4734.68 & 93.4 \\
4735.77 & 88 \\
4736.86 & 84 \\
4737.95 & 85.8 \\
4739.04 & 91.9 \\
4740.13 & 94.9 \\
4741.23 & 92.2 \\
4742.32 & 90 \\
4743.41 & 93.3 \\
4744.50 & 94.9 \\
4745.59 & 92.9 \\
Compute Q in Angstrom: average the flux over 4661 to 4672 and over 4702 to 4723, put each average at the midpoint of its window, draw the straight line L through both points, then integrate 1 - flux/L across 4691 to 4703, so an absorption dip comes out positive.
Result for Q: -1.11 Angstrom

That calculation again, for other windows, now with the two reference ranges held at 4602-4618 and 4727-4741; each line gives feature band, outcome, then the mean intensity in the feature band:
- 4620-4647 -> -1.9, 92.5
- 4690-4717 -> -0.9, 91.5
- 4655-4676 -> -1.1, 91.9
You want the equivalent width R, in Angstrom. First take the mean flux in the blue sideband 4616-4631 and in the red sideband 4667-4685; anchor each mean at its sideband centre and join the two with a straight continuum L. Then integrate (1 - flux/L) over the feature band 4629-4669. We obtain 1.89 Angstrom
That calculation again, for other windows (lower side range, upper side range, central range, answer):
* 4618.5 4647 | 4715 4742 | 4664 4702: -1.2 Angstrom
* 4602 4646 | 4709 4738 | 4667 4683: -0.8 Angstrom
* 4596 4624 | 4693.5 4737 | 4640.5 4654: 0.0 Angstrom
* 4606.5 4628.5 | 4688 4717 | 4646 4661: 0.5 Angstrom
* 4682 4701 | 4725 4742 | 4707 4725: 0.9 Angstrom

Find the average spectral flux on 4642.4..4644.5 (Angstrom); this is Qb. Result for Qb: 91.9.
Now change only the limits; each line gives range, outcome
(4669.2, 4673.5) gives 101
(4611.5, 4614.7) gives 85.9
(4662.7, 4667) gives 88.1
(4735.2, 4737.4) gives 86.1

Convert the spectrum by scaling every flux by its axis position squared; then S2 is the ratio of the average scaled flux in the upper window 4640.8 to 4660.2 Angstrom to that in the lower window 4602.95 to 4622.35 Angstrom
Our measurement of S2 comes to 1.03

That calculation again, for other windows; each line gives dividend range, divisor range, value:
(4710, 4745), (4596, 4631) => 1.05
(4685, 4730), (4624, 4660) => 1.03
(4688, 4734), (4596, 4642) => 1.04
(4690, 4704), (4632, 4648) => 1.08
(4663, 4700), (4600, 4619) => 1.11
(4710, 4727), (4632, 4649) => 1.03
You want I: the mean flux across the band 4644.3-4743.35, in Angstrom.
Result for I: 90.7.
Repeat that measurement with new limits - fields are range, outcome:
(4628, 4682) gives 91.2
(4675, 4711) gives 91.7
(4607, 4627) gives 92.2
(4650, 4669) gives 88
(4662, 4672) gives 89.4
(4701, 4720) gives 87.7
